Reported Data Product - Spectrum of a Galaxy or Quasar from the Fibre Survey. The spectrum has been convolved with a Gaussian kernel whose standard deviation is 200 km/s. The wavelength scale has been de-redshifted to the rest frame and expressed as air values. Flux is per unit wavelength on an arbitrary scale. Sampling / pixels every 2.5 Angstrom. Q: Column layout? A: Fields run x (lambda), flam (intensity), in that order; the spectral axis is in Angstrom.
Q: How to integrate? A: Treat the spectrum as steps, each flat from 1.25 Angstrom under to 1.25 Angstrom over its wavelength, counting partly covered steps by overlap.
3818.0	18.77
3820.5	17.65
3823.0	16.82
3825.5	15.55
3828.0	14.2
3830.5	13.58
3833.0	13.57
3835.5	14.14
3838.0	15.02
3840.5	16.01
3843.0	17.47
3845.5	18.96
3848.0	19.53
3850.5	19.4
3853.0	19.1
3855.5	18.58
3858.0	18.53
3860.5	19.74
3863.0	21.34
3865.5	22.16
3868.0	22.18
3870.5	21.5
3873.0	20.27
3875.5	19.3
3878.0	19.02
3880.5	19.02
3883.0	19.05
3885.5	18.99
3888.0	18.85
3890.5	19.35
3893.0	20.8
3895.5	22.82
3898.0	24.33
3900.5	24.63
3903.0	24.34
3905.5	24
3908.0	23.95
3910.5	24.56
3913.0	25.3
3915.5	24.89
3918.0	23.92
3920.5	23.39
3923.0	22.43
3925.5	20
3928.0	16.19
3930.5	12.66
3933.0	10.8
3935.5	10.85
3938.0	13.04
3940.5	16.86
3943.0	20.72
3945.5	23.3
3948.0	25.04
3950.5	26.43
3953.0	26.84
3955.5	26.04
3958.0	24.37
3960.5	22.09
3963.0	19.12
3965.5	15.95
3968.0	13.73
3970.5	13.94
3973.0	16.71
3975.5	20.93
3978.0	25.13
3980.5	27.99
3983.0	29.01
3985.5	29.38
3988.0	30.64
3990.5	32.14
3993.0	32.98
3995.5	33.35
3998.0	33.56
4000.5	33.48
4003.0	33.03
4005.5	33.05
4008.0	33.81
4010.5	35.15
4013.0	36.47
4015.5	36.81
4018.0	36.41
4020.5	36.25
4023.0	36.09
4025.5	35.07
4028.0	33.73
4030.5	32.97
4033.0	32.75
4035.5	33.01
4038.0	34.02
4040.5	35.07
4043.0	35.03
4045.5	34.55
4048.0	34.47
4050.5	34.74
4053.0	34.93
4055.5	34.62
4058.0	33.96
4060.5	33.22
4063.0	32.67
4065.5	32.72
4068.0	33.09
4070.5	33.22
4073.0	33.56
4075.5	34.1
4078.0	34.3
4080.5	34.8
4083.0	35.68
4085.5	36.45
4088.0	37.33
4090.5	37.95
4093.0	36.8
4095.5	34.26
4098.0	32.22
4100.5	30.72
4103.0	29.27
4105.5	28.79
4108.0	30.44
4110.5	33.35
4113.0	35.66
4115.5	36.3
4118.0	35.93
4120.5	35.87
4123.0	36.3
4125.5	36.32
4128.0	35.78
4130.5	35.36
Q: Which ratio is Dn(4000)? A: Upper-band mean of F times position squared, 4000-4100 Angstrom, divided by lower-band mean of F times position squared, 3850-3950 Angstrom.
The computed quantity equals 1.8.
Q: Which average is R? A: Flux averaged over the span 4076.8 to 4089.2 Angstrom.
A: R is 35.7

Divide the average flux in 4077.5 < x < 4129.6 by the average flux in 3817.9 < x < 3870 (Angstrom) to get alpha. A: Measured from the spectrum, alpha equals 1.94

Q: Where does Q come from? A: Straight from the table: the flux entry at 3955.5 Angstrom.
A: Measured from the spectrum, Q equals 26.04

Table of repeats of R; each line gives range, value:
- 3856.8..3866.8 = 20.5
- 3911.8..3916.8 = 25.1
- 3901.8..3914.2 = 24.4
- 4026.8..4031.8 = 33.3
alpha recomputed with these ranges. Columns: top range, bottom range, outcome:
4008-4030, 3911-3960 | 1.71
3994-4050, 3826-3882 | 1.89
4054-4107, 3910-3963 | 1.62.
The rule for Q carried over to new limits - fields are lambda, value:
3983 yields 29.01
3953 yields 26.84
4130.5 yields 35.36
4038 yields 34.02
